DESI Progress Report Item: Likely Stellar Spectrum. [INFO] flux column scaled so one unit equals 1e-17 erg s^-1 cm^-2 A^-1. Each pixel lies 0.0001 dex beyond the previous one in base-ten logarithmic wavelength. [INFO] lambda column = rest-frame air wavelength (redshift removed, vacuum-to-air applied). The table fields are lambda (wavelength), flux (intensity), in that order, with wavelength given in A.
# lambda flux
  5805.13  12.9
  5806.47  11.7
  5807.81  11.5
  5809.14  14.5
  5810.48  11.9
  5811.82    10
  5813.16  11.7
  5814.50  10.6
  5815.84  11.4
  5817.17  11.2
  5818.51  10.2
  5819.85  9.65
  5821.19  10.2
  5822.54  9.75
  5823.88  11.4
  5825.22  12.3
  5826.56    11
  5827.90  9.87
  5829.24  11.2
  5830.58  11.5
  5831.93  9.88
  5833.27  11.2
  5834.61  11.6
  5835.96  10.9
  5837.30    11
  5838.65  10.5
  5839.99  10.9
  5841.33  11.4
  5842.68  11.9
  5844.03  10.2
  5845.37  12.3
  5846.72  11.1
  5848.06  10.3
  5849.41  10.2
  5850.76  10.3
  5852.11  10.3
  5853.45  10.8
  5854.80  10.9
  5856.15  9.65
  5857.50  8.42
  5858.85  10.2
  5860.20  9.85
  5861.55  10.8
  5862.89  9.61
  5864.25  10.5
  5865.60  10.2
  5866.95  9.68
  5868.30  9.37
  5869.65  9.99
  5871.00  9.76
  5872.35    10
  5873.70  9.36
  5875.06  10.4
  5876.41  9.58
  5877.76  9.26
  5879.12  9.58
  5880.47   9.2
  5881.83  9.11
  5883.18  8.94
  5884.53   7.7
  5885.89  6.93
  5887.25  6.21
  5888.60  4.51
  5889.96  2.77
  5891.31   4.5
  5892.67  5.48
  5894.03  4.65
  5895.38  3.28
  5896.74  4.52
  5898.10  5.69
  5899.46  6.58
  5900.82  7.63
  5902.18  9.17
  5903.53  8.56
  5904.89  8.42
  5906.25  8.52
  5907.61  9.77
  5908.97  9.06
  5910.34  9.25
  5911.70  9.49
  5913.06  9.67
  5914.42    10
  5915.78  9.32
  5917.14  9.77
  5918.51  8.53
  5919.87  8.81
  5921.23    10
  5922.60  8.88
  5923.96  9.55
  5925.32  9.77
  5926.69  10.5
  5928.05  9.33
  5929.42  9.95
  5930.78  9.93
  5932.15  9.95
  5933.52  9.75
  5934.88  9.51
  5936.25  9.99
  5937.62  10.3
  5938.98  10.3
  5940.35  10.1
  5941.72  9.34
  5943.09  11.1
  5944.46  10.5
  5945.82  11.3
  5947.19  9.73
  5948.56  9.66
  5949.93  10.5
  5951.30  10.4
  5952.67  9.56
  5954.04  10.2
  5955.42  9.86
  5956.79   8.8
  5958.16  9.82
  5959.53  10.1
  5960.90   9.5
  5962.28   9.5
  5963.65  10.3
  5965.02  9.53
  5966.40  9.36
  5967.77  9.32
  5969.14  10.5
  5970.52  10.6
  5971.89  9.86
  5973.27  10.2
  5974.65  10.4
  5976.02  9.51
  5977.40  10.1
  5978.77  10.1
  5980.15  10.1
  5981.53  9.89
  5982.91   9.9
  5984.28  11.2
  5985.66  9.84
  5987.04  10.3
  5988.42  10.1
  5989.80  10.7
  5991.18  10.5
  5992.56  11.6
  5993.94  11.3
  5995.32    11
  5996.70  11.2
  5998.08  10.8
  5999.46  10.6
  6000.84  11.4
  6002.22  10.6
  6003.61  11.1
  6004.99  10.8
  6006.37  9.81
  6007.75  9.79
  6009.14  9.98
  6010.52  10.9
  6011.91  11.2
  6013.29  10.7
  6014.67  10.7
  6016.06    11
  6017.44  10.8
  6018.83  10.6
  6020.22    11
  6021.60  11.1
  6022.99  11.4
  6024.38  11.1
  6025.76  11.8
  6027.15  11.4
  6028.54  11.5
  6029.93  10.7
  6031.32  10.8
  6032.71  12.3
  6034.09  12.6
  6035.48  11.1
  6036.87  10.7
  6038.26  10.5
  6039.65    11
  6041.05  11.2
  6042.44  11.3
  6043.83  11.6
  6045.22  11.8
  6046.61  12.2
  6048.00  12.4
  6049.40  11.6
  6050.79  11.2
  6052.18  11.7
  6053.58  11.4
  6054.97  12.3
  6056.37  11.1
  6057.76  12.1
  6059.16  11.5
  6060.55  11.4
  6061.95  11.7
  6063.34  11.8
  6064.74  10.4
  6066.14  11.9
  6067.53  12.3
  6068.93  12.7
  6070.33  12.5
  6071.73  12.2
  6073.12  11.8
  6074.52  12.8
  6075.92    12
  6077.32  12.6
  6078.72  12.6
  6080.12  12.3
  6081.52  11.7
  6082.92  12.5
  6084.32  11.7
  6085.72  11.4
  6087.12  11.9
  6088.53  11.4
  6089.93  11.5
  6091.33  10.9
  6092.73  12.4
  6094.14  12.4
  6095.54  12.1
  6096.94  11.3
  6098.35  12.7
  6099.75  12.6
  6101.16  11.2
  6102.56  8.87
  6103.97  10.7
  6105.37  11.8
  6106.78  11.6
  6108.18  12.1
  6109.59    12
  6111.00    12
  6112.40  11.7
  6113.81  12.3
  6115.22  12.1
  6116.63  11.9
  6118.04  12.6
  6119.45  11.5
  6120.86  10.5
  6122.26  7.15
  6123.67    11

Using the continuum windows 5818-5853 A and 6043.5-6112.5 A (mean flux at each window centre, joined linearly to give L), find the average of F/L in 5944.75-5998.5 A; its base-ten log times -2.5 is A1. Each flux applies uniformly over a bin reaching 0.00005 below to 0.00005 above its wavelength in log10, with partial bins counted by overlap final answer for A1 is 0.12 mag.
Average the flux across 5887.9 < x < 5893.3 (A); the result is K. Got 4.32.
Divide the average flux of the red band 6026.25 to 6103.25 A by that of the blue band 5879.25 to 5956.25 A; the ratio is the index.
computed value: 1.35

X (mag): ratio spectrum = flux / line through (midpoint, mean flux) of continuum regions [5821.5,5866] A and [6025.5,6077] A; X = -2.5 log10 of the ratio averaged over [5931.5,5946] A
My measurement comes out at 0.10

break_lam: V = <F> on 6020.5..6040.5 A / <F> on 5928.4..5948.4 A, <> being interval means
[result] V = 1.1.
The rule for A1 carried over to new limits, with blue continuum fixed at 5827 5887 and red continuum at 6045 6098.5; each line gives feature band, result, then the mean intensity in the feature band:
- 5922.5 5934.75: 0.10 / 9.77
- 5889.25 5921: 0.36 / 7.58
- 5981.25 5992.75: 0.08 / 10.4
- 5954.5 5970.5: 0.13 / 9.73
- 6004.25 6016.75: 0.08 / 10.6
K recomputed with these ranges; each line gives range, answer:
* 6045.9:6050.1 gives 12.1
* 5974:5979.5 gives 10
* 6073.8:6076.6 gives 12.4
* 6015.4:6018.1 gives 10.9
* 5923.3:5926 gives 9.68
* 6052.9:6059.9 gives 11.7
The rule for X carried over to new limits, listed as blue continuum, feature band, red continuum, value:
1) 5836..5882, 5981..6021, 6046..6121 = 0.06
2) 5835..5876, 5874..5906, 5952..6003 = 0.40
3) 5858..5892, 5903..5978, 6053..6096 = 0.00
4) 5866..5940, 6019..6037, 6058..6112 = -0.05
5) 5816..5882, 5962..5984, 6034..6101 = 0.12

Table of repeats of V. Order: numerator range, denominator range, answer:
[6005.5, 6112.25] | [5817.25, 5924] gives 1.24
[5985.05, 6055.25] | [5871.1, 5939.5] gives 1.31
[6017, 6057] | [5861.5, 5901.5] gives 1.46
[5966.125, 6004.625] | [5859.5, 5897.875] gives 1.30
